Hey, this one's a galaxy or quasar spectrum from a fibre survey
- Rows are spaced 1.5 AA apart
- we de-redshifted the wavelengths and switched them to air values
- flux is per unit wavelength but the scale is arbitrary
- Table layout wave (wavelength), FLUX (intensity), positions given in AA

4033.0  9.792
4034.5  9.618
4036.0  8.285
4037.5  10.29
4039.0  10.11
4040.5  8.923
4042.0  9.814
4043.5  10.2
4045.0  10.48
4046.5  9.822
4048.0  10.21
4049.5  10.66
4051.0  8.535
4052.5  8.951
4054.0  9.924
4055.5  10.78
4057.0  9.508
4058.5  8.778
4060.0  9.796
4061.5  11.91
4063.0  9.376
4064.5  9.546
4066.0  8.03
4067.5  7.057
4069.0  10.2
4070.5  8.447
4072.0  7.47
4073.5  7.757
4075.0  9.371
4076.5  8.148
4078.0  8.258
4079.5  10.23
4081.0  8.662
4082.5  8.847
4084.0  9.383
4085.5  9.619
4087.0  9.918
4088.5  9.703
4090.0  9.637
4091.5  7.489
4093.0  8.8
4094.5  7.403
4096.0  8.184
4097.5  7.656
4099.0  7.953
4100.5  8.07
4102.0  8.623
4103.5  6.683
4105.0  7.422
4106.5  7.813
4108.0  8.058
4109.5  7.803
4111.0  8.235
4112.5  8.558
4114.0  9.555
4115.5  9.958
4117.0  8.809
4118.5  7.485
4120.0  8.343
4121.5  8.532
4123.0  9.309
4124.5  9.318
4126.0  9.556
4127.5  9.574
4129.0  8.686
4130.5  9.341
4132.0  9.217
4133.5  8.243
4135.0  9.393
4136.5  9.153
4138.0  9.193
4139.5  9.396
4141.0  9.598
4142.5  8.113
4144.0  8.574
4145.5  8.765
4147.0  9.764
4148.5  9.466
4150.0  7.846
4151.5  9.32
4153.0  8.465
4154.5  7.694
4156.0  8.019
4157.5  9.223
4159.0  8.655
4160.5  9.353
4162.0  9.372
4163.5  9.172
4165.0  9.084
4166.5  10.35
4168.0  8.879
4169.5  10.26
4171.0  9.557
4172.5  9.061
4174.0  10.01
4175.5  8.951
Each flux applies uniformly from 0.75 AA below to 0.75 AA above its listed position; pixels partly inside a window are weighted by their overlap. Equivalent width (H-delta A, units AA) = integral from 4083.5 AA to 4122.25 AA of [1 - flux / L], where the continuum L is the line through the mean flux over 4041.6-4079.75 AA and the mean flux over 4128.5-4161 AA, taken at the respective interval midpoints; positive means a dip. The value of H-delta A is 2.84 AA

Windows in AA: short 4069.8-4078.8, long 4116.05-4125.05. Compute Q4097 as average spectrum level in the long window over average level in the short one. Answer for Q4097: 1.05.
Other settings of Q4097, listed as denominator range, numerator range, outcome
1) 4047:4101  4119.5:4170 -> 1.00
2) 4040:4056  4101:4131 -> 0.87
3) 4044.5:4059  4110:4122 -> 0.89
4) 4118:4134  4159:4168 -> 1.05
